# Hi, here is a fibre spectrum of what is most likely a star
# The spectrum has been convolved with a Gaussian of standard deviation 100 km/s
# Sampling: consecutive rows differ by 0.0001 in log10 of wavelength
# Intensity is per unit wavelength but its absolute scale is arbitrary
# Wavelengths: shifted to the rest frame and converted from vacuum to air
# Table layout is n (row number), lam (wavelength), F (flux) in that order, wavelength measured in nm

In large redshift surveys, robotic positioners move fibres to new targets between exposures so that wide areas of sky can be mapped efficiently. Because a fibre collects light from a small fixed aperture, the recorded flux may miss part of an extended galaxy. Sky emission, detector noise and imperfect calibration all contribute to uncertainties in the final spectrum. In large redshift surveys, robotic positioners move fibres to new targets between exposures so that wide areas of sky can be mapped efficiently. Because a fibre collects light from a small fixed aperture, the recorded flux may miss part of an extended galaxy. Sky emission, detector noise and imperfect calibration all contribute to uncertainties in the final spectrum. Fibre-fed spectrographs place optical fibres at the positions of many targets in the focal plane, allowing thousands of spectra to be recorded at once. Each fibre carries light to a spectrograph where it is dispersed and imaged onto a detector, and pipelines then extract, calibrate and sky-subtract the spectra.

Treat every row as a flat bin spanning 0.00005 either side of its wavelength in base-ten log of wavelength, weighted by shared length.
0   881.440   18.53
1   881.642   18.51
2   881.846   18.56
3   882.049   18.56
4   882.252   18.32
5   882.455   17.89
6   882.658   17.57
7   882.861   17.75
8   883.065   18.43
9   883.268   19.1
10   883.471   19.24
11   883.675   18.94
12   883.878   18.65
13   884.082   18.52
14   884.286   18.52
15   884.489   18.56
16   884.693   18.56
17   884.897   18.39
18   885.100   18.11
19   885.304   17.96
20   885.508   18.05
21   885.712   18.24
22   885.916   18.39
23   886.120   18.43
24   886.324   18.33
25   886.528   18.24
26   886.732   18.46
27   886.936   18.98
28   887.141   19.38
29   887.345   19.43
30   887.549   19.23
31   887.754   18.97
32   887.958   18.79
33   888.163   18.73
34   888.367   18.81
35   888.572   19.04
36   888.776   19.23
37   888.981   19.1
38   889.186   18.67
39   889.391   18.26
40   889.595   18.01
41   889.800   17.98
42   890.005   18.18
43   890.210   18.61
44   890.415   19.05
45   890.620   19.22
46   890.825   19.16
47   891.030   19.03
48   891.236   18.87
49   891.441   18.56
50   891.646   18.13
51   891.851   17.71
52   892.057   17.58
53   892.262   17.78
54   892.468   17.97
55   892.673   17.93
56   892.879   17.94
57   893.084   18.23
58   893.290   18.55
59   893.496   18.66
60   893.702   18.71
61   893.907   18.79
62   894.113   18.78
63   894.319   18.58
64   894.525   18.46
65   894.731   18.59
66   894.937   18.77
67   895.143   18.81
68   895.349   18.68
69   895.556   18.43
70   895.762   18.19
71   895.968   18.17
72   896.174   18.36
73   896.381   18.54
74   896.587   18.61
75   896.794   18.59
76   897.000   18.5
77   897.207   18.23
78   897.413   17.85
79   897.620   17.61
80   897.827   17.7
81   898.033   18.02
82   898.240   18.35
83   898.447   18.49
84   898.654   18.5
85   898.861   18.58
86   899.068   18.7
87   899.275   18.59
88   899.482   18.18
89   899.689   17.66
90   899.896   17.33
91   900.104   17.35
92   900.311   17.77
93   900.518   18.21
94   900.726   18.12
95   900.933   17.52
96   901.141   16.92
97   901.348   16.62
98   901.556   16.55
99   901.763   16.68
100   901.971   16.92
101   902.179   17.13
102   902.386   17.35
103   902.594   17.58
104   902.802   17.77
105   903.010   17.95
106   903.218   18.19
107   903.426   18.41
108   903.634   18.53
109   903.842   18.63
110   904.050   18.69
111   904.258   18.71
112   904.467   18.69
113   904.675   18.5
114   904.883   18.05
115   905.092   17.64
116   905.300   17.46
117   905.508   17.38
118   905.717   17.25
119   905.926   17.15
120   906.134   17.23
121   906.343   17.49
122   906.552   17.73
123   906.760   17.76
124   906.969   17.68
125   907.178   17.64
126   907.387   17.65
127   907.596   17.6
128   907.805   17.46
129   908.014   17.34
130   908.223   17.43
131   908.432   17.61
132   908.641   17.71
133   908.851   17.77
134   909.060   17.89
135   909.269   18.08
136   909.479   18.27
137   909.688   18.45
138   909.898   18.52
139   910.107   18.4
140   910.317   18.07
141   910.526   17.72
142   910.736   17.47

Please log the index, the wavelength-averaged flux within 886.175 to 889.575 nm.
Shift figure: 18.8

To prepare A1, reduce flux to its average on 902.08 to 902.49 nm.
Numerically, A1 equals 17.3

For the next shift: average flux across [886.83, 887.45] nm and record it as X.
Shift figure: 19.3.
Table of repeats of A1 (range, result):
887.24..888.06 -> 19.1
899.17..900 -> 17.9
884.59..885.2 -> 18.4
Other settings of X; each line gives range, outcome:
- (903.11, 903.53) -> 18.3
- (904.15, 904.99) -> 18.5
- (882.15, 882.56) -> 18.1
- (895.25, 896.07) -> 18.4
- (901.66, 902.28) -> 16.9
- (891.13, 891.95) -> 18.3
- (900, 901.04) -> 17.8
